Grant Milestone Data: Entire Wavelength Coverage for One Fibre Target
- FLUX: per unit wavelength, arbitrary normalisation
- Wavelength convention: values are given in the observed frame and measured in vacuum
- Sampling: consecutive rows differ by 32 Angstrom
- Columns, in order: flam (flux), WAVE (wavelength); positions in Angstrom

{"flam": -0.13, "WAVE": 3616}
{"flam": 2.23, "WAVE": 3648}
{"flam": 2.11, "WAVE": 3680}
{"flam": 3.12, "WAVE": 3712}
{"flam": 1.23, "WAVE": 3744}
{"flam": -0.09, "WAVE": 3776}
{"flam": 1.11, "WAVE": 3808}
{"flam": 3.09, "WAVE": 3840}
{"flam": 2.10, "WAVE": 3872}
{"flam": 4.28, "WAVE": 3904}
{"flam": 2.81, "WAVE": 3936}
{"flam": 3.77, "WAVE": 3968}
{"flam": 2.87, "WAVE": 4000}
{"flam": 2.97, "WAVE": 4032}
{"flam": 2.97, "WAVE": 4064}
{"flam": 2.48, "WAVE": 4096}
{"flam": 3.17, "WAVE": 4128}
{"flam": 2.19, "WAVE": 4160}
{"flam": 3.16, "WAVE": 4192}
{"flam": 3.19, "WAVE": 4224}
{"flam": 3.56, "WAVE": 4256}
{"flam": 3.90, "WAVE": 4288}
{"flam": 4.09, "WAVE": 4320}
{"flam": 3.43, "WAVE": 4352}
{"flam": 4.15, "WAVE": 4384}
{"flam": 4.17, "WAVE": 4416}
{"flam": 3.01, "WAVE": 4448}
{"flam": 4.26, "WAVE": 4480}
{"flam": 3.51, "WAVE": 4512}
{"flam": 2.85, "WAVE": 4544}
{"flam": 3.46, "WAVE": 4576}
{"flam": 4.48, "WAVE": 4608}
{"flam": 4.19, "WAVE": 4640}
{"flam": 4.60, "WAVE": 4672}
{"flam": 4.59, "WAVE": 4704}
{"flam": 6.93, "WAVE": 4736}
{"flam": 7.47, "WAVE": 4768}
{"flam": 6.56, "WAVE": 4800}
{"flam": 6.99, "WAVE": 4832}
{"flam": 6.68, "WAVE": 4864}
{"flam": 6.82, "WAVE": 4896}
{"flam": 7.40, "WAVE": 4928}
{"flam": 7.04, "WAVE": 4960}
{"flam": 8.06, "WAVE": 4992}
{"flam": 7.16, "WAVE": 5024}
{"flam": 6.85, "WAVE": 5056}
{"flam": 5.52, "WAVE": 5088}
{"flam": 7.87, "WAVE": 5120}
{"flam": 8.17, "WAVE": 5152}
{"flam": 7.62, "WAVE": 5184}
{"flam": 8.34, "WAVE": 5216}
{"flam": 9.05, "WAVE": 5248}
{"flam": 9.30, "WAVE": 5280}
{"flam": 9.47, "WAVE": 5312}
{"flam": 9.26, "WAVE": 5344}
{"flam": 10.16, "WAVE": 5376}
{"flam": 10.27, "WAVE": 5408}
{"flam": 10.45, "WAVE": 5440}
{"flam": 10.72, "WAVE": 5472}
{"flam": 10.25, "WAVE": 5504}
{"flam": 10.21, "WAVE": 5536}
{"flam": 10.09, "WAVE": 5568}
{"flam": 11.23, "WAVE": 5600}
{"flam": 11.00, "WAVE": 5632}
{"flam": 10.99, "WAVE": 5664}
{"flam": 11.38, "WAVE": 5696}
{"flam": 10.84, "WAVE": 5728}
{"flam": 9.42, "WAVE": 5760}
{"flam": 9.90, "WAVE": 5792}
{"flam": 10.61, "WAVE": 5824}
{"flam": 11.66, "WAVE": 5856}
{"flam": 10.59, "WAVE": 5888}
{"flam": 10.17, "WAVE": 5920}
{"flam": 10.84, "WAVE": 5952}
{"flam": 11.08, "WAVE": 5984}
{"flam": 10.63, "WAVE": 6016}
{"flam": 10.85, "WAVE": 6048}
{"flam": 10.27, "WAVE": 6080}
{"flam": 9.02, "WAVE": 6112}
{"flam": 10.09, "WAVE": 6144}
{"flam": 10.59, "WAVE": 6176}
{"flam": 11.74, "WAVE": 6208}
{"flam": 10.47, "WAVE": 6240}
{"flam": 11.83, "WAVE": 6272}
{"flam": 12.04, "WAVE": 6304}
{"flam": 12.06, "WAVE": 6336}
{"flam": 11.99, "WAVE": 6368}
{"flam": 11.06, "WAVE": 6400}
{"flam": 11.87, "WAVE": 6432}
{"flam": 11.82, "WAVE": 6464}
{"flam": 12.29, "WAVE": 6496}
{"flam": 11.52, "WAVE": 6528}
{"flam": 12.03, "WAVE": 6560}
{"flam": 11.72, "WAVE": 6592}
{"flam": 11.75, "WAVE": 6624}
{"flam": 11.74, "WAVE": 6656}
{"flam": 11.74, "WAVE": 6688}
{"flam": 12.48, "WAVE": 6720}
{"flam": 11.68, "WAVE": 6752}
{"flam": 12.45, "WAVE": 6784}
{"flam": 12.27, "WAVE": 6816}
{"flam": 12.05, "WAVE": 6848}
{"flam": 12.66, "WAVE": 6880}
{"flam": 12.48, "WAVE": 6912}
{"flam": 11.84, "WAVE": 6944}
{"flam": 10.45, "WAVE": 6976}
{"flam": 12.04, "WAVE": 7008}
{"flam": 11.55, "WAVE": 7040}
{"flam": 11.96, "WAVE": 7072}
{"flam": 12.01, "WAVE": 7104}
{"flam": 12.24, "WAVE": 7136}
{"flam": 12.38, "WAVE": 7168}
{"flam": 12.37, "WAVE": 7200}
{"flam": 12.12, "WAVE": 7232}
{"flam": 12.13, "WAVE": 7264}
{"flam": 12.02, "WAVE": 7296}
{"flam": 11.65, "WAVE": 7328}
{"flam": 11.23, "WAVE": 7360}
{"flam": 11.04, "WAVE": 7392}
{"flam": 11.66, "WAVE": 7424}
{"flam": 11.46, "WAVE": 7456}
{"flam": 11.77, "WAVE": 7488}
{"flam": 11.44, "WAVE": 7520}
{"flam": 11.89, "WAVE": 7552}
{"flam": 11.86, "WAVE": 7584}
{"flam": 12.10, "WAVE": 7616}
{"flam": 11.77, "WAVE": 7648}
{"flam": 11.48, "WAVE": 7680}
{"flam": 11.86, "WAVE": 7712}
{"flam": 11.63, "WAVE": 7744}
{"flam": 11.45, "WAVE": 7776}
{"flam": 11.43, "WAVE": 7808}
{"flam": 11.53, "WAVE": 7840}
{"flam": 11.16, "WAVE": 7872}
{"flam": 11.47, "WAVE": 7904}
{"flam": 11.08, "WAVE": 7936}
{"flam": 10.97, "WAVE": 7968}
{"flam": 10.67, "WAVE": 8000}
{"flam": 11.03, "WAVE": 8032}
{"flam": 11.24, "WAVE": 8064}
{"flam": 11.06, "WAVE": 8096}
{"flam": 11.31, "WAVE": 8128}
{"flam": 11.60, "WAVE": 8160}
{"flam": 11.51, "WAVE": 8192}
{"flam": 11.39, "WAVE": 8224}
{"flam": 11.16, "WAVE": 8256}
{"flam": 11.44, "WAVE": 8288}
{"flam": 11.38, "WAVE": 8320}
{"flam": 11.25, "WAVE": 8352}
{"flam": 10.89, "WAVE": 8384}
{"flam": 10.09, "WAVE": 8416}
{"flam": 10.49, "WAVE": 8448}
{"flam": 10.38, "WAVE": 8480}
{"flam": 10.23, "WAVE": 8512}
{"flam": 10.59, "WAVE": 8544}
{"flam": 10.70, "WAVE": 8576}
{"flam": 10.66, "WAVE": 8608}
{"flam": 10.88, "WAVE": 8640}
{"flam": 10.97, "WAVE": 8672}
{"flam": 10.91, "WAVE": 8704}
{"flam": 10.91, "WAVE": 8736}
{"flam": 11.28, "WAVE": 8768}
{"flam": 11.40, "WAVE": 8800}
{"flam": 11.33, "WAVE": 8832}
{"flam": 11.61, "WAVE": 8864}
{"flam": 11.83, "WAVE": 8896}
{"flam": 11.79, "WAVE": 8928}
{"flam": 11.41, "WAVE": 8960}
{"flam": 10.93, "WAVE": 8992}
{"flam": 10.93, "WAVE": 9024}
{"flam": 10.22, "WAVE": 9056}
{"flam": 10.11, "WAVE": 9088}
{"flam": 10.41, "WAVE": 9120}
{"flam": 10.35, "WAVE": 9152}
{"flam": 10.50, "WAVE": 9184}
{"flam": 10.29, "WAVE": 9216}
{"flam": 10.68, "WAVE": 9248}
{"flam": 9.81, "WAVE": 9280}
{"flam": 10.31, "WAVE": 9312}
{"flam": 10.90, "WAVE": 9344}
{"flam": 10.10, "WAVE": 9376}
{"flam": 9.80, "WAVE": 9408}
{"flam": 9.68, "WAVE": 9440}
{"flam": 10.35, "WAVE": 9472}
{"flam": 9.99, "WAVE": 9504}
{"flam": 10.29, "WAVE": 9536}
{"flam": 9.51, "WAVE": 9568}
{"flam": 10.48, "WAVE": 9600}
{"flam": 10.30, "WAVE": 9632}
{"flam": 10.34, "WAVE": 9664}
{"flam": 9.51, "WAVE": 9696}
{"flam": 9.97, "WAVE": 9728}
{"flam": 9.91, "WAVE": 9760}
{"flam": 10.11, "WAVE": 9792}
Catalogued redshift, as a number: 0.18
